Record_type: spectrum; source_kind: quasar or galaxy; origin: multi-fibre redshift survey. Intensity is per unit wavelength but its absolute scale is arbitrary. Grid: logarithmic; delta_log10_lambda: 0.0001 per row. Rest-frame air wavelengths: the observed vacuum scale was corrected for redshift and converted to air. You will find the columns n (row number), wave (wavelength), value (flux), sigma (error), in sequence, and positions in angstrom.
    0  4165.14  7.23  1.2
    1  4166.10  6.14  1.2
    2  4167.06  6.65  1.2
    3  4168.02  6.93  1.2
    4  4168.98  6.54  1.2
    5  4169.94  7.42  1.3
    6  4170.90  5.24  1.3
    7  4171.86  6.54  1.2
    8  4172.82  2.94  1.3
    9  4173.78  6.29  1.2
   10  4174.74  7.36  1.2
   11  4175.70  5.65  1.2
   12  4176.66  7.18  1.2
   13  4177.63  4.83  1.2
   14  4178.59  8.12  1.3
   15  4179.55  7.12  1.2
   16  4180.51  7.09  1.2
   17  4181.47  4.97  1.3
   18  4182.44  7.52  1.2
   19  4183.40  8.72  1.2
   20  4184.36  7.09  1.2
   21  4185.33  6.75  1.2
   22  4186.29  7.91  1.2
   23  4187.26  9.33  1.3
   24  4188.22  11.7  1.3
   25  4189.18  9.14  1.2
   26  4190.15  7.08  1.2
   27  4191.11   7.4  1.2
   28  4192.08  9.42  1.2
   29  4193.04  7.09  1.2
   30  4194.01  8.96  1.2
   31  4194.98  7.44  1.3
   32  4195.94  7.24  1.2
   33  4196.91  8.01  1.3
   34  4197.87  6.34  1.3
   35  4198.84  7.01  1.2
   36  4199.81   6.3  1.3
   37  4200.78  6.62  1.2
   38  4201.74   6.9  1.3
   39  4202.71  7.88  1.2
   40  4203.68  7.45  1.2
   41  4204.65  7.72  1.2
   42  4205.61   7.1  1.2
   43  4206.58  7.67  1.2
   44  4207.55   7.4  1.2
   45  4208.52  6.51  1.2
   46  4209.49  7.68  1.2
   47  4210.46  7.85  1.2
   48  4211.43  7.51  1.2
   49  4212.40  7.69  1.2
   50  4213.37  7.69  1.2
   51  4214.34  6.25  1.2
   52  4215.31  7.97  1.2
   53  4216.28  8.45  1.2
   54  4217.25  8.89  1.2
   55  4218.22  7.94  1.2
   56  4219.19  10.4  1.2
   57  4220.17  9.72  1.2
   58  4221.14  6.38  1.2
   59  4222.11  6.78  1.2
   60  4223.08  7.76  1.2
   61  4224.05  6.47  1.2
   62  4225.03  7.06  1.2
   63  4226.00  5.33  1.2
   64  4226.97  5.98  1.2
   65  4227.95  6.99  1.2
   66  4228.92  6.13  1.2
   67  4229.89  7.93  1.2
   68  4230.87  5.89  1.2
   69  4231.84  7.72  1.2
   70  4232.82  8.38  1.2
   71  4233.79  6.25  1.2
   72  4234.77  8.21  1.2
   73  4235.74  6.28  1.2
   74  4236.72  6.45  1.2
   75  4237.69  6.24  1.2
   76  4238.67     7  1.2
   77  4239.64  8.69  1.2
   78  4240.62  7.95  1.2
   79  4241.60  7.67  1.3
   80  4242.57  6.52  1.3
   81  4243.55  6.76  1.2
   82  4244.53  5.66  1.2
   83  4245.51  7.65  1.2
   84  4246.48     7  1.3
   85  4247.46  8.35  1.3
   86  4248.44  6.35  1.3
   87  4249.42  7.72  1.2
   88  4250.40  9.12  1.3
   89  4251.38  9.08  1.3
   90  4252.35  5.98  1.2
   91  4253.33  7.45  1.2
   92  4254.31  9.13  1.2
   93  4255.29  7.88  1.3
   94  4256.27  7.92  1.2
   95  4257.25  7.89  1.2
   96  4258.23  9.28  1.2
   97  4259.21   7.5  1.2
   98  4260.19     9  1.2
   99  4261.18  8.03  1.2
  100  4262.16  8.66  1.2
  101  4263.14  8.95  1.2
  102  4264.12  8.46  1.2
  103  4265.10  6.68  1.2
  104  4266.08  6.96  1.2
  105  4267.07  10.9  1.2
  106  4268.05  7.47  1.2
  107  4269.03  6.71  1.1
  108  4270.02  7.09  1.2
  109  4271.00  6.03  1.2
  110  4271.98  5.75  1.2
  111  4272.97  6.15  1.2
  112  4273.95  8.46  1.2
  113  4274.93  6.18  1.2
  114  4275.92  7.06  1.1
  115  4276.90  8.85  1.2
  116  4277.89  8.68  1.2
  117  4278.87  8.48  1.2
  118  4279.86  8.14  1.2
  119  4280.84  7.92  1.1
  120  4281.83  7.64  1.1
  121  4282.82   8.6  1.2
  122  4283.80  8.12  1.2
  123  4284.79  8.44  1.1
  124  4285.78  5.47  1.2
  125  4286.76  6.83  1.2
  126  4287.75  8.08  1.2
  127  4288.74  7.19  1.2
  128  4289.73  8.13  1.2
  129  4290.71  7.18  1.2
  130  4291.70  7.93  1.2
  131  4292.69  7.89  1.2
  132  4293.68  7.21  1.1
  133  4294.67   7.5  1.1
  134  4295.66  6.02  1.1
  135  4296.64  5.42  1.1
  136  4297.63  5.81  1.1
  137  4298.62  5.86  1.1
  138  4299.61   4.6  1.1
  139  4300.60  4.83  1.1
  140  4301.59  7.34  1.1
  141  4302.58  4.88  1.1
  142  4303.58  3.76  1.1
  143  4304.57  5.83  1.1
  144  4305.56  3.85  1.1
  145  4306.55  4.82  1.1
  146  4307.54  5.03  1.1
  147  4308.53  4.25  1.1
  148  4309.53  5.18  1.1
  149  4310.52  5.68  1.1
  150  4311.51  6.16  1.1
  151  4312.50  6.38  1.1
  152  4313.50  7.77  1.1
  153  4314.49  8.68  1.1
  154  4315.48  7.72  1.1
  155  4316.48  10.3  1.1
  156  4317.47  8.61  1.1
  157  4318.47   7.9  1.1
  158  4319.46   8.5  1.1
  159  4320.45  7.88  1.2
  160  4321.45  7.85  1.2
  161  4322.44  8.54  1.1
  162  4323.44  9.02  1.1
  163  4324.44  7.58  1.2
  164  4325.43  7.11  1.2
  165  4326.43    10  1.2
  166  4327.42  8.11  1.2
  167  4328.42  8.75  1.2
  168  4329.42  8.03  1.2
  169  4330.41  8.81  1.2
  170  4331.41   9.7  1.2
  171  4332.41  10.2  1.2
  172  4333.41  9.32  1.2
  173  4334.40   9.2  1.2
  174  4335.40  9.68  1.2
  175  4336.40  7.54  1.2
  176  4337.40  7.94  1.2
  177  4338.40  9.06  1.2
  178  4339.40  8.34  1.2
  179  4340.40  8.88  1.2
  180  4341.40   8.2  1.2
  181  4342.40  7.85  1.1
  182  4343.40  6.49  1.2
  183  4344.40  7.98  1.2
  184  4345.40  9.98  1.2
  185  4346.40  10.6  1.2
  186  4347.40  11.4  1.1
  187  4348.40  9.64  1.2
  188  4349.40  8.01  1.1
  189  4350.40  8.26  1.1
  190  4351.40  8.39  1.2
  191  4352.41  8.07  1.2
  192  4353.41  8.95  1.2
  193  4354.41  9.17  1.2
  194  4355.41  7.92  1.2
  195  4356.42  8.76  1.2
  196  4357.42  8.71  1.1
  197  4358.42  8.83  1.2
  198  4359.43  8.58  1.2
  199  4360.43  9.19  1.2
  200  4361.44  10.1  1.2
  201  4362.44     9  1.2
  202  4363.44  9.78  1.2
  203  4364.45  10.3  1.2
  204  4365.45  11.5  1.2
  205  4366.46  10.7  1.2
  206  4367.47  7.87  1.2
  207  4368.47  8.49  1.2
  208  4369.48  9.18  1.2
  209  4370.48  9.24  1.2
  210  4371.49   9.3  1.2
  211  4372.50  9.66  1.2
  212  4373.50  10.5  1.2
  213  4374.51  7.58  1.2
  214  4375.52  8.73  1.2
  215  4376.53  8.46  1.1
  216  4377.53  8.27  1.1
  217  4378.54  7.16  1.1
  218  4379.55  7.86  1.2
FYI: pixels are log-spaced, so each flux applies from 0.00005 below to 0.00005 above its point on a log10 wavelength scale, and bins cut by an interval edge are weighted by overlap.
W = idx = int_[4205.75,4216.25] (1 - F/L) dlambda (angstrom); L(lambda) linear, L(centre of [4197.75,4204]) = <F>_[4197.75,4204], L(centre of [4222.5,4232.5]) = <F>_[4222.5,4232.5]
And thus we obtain -0.90 angstrom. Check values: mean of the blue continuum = 6.94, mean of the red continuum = 6.75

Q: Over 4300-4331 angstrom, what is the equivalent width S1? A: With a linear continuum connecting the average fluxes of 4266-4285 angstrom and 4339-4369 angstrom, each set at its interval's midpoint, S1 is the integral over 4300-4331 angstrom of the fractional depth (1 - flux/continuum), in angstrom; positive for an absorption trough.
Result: 4.8 angstrom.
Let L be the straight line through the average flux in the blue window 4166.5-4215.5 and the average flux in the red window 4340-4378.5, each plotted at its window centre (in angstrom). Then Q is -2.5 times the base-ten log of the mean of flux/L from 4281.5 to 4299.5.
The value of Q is 0.16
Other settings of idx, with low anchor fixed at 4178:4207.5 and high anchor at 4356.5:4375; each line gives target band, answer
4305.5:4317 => 3.1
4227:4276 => 4.5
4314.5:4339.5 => 0.9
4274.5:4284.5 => 0.6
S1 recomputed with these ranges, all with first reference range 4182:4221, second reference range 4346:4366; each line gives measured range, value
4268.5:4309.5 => 9.3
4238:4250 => 1.4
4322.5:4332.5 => 0.4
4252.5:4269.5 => 0.5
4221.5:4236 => 2.2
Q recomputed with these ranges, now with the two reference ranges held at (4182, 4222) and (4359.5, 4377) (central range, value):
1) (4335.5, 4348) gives 0.048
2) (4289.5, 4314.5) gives 0.407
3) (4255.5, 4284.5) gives 0.078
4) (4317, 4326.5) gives 0.090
